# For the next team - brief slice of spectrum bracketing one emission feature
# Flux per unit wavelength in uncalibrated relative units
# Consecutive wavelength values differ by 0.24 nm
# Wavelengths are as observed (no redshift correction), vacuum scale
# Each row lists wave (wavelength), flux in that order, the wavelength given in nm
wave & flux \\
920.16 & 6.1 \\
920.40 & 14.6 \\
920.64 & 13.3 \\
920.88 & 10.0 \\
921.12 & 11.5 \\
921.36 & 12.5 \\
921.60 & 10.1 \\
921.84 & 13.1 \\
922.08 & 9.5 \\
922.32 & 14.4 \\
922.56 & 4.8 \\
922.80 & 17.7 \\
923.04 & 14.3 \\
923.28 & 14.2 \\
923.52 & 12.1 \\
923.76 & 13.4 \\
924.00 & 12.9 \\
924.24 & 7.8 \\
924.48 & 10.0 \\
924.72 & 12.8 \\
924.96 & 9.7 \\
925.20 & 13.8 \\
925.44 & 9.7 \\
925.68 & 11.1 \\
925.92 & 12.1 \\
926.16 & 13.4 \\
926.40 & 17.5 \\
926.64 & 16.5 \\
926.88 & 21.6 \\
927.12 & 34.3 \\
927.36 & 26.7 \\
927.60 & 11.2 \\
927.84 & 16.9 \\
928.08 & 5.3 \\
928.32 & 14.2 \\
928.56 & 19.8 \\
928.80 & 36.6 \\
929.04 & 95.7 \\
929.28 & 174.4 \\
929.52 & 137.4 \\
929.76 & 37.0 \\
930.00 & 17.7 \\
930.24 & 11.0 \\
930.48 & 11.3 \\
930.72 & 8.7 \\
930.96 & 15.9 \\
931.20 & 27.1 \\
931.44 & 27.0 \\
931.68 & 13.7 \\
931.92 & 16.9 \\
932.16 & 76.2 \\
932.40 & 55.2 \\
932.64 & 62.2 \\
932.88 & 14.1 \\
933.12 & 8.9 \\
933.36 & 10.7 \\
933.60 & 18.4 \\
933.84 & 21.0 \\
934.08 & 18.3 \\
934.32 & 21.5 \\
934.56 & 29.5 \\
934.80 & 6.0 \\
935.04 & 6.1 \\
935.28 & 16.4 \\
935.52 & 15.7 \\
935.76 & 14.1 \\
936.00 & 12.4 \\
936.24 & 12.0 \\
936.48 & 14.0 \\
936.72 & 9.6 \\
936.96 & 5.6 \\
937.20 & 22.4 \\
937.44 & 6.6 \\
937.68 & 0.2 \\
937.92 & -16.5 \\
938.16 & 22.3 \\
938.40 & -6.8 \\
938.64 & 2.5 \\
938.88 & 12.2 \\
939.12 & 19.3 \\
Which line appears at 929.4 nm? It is Halpha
